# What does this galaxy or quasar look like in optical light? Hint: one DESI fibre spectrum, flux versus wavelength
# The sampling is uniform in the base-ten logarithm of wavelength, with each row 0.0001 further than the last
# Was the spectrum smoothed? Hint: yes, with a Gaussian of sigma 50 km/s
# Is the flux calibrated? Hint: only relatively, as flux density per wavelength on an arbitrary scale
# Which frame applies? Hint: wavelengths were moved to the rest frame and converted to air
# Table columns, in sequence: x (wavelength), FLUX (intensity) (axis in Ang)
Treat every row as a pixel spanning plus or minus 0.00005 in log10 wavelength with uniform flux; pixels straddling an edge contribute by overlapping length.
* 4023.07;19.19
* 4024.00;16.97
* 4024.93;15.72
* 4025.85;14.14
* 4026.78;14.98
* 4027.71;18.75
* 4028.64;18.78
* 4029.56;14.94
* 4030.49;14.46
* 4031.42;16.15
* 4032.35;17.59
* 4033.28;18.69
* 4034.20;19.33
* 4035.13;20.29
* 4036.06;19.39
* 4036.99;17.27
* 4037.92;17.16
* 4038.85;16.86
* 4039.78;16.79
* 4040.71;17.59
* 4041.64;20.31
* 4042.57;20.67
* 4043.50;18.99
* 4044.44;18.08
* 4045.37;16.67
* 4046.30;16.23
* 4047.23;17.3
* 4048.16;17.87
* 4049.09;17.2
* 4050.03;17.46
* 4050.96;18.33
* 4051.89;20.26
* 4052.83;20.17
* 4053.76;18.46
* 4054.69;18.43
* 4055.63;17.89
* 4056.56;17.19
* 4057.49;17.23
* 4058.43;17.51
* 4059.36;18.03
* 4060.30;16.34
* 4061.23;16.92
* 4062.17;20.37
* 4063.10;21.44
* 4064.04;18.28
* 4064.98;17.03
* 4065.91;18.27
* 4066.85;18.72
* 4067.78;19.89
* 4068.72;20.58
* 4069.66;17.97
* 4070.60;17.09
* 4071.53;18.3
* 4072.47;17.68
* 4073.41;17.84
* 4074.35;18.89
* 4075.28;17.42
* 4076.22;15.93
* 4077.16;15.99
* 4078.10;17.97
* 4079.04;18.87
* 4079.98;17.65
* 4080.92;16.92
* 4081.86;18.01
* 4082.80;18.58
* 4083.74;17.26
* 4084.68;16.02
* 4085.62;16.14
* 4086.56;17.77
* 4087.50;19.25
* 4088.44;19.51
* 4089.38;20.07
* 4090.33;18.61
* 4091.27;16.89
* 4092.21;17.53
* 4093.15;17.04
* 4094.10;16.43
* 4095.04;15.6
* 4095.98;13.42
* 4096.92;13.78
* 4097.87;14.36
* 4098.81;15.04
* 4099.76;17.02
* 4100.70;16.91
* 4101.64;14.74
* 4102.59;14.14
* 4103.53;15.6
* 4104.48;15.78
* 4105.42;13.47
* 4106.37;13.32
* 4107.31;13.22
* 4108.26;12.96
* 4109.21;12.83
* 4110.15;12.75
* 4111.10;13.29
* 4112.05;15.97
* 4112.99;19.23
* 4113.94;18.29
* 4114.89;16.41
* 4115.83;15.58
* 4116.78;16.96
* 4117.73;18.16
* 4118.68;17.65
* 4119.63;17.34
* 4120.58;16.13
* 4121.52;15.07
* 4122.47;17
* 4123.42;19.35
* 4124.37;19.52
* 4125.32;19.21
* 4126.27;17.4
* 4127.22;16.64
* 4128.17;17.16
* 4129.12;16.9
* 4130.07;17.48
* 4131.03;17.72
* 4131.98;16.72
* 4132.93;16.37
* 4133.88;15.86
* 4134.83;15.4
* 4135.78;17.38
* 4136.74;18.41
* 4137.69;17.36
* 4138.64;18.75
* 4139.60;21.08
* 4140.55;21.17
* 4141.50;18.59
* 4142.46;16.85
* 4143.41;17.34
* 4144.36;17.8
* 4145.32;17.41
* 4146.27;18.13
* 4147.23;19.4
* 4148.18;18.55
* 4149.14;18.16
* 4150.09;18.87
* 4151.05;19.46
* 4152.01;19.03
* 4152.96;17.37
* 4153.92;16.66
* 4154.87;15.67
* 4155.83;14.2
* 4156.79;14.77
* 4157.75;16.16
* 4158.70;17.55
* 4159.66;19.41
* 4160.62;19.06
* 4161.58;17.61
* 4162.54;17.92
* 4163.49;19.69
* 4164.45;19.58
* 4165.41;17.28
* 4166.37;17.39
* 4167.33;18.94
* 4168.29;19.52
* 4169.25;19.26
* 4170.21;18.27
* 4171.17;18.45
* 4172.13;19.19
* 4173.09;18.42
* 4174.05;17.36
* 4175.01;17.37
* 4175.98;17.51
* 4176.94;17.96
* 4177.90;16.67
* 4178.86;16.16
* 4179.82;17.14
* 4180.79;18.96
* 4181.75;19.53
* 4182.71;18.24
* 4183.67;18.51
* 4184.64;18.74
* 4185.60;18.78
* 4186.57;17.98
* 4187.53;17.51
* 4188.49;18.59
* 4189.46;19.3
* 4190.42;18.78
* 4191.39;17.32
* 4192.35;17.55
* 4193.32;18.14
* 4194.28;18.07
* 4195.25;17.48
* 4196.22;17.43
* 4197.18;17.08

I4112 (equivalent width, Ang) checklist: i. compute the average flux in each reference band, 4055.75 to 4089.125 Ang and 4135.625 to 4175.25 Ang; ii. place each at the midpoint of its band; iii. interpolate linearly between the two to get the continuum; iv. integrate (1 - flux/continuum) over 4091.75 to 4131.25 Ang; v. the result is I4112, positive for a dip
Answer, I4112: 4.38 Ang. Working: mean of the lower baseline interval 18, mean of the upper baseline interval 18.1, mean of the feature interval 16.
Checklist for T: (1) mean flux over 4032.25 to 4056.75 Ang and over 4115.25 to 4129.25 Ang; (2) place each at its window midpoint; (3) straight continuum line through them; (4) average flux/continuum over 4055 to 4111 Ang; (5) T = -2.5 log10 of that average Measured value 0.06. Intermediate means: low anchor 18.3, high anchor 17.4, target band 16.9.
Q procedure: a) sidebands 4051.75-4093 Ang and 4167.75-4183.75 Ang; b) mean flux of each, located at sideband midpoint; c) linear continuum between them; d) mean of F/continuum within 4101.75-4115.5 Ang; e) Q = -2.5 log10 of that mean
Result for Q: 0.22 mag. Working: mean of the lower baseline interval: 18.1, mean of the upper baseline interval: 18.1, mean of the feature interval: 14.8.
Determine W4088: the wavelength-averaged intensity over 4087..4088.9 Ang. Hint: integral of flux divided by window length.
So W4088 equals 19.4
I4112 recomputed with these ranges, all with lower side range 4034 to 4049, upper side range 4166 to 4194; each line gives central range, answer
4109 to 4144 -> 1.9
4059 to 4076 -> -0.2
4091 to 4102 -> 1.5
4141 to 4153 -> -0.1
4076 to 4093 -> 0.4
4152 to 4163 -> 0.7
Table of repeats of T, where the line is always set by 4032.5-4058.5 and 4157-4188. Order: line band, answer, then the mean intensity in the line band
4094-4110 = 0.24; 14.6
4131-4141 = 0.02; 17.8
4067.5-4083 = 0.02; 17.9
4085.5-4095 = 0.02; 17.9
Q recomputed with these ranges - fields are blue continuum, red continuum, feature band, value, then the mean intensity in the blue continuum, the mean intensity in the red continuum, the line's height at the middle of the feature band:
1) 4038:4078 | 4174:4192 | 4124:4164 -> 0.02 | 18.1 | 18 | 18.1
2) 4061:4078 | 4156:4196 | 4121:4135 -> 0.06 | 18.3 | 18.1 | 18.2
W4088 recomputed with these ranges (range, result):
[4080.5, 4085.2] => 17.4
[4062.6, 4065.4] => 18.9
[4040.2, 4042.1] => 18.9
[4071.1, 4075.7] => 18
